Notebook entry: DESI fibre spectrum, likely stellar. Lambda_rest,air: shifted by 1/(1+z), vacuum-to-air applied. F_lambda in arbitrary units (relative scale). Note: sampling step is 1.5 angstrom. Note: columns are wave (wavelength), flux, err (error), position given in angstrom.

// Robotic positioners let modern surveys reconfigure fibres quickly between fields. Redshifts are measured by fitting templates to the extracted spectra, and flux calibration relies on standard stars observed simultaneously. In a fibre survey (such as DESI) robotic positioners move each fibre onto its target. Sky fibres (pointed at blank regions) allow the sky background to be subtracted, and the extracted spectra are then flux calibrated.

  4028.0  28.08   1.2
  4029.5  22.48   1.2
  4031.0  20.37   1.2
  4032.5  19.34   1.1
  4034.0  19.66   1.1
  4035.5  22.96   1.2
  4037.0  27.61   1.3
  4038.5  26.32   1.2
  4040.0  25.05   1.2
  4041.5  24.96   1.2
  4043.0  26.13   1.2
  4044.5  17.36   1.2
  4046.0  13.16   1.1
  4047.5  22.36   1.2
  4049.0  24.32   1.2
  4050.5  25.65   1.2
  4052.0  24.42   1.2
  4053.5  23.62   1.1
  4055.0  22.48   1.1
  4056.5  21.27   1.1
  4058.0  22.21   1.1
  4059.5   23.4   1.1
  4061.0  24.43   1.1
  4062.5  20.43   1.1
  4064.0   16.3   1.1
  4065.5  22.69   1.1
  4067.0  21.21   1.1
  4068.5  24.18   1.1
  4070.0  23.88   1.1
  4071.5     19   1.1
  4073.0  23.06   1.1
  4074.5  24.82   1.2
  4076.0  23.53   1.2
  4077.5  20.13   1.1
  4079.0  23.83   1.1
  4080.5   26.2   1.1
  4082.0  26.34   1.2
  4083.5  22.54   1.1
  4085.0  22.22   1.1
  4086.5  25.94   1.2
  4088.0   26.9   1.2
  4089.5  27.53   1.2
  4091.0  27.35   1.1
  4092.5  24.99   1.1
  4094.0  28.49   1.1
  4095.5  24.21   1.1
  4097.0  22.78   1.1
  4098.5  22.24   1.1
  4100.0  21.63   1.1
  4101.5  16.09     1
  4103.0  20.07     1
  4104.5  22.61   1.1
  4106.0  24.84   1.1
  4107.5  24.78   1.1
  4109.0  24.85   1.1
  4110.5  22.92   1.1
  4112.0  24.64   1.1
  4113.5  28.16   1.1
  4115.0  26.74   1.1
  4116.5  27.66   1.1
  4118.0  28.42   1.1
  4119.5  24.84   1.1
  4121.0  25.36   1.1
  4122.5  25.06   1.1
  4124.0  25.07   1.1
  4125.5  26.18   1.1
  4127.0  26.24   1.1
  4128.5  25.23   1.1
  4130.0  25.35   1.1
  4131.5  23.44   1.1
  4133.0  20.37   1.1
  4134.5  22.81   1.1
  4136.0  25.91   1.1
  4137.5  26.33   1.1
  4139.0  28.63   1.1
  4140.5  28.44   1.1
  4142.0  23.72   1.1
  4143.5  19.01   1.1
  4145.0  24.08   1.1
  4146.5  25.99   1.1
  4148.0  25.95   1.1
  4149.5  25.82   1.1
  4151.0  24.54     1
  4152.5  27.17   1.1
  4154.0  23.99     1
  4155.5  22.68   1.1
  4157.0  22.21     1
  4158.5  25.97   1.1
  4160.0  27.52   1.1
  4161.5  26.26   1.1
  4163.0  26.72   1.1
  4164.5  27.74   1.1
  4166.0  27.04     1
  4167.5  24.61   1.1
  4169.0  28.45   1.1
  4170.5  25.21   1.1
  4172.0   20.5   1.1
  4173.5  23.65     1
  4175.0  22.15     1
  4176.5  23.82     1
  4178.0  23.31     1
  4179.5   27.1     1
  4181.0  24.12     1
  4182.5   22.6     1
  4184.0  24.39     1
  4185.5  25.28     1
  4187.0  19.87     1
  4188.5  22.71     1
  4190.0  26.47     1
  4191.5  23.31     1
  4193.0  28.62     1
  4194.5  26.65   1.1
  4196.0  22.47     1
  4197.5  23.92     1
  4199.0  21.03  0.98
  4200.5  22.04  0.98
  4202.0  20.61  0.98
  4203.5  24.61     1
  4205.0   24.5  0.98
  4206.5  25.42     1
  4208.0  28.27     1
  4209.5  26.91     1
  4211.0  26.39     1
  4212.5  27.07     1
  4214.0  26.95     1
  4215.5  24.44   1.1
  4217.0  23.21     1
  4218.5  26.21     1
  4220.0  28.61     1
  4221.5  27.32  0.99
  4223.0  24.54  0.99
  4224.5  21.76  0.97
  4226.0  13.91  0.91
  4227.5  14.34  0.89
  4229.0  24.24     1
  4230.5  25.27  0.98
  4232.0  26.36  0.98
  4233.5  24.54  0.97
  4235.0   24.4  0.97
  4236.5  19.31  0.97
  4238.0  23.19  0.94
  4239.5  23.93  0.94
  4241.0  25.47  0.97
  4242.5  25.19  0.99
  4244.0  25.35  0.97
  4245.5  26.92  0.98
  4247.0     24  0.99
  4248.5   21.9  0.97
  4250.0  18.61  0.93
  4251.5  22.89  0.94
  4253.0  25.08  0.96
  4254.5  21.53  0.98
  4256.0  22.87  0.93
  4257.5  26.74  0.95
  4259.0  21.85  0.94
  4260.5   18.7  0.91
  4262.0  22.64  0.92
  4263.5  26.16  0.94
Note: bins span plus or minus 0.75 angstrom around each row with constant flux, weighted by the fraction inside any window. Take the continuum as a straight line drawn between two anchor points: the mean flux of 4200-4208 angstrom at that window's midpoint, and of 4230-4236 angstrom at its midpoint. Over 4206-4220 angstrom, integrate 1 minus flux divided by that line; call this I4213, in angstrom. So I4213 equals -1.2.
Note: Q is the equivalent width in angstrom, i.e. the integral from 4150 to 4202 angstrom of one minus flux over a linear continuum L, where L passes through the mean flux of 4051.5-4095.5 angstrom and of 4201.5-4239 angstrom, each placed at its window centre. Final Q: -1.2 angstrom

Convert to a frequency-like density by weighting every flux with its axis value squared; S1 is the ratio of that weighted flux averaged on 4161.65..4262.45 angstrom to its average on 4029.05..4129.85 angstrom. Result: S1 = 1.08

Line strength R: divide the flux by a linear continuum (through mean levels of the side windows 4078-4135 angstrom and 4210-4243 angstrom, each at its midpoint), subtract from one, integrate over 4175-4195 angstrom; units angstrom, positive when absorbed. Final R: -0.2 angstrom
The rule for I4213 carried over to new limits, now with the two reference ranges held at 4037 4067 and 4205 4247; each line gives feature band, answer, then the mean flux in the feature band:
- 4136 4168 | -2.49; 25.5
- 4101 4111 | 0.30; 22.4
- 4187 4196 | -0.29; 24.8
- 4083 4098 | -1.52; 25.3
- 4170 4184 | 0.16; 23.6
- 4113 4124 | -1.51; 26.5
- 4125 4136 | -0.43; 24.3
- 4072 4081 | -0.23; 23.4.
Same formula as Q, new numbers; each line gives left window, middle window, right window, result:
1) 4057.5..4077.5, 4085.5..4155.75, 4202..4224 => -4.0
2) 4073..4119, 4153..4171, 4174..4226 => -0.9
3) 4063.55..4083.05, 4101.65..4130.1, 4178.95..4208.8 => -2.1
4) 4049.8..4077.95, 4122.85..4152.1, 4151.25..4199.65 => -1.3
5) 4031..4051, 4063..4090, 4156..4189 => -0.2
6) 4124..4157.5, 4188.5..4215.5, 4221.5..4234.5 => -2.3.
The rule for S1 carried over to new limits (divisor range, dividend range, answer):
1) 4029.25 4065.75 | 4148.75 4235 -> 1.17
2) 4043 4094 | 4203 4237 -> 1.13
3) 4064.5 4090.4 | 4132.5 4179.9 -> 1.09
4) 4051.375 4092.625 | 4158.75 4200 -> 1.11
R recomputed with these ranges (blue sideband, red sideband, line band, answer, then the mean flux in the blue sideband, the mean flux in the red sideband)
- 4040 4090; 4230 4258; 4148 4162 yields -1.06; 22.9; 23.8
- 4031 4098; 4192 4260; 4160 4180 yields -1.23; 23.3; 24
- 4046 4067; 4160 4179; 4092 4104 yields 0.38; 22.2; 25.1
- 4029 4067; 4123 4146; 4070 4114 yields -0.57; 22.3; 24.7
